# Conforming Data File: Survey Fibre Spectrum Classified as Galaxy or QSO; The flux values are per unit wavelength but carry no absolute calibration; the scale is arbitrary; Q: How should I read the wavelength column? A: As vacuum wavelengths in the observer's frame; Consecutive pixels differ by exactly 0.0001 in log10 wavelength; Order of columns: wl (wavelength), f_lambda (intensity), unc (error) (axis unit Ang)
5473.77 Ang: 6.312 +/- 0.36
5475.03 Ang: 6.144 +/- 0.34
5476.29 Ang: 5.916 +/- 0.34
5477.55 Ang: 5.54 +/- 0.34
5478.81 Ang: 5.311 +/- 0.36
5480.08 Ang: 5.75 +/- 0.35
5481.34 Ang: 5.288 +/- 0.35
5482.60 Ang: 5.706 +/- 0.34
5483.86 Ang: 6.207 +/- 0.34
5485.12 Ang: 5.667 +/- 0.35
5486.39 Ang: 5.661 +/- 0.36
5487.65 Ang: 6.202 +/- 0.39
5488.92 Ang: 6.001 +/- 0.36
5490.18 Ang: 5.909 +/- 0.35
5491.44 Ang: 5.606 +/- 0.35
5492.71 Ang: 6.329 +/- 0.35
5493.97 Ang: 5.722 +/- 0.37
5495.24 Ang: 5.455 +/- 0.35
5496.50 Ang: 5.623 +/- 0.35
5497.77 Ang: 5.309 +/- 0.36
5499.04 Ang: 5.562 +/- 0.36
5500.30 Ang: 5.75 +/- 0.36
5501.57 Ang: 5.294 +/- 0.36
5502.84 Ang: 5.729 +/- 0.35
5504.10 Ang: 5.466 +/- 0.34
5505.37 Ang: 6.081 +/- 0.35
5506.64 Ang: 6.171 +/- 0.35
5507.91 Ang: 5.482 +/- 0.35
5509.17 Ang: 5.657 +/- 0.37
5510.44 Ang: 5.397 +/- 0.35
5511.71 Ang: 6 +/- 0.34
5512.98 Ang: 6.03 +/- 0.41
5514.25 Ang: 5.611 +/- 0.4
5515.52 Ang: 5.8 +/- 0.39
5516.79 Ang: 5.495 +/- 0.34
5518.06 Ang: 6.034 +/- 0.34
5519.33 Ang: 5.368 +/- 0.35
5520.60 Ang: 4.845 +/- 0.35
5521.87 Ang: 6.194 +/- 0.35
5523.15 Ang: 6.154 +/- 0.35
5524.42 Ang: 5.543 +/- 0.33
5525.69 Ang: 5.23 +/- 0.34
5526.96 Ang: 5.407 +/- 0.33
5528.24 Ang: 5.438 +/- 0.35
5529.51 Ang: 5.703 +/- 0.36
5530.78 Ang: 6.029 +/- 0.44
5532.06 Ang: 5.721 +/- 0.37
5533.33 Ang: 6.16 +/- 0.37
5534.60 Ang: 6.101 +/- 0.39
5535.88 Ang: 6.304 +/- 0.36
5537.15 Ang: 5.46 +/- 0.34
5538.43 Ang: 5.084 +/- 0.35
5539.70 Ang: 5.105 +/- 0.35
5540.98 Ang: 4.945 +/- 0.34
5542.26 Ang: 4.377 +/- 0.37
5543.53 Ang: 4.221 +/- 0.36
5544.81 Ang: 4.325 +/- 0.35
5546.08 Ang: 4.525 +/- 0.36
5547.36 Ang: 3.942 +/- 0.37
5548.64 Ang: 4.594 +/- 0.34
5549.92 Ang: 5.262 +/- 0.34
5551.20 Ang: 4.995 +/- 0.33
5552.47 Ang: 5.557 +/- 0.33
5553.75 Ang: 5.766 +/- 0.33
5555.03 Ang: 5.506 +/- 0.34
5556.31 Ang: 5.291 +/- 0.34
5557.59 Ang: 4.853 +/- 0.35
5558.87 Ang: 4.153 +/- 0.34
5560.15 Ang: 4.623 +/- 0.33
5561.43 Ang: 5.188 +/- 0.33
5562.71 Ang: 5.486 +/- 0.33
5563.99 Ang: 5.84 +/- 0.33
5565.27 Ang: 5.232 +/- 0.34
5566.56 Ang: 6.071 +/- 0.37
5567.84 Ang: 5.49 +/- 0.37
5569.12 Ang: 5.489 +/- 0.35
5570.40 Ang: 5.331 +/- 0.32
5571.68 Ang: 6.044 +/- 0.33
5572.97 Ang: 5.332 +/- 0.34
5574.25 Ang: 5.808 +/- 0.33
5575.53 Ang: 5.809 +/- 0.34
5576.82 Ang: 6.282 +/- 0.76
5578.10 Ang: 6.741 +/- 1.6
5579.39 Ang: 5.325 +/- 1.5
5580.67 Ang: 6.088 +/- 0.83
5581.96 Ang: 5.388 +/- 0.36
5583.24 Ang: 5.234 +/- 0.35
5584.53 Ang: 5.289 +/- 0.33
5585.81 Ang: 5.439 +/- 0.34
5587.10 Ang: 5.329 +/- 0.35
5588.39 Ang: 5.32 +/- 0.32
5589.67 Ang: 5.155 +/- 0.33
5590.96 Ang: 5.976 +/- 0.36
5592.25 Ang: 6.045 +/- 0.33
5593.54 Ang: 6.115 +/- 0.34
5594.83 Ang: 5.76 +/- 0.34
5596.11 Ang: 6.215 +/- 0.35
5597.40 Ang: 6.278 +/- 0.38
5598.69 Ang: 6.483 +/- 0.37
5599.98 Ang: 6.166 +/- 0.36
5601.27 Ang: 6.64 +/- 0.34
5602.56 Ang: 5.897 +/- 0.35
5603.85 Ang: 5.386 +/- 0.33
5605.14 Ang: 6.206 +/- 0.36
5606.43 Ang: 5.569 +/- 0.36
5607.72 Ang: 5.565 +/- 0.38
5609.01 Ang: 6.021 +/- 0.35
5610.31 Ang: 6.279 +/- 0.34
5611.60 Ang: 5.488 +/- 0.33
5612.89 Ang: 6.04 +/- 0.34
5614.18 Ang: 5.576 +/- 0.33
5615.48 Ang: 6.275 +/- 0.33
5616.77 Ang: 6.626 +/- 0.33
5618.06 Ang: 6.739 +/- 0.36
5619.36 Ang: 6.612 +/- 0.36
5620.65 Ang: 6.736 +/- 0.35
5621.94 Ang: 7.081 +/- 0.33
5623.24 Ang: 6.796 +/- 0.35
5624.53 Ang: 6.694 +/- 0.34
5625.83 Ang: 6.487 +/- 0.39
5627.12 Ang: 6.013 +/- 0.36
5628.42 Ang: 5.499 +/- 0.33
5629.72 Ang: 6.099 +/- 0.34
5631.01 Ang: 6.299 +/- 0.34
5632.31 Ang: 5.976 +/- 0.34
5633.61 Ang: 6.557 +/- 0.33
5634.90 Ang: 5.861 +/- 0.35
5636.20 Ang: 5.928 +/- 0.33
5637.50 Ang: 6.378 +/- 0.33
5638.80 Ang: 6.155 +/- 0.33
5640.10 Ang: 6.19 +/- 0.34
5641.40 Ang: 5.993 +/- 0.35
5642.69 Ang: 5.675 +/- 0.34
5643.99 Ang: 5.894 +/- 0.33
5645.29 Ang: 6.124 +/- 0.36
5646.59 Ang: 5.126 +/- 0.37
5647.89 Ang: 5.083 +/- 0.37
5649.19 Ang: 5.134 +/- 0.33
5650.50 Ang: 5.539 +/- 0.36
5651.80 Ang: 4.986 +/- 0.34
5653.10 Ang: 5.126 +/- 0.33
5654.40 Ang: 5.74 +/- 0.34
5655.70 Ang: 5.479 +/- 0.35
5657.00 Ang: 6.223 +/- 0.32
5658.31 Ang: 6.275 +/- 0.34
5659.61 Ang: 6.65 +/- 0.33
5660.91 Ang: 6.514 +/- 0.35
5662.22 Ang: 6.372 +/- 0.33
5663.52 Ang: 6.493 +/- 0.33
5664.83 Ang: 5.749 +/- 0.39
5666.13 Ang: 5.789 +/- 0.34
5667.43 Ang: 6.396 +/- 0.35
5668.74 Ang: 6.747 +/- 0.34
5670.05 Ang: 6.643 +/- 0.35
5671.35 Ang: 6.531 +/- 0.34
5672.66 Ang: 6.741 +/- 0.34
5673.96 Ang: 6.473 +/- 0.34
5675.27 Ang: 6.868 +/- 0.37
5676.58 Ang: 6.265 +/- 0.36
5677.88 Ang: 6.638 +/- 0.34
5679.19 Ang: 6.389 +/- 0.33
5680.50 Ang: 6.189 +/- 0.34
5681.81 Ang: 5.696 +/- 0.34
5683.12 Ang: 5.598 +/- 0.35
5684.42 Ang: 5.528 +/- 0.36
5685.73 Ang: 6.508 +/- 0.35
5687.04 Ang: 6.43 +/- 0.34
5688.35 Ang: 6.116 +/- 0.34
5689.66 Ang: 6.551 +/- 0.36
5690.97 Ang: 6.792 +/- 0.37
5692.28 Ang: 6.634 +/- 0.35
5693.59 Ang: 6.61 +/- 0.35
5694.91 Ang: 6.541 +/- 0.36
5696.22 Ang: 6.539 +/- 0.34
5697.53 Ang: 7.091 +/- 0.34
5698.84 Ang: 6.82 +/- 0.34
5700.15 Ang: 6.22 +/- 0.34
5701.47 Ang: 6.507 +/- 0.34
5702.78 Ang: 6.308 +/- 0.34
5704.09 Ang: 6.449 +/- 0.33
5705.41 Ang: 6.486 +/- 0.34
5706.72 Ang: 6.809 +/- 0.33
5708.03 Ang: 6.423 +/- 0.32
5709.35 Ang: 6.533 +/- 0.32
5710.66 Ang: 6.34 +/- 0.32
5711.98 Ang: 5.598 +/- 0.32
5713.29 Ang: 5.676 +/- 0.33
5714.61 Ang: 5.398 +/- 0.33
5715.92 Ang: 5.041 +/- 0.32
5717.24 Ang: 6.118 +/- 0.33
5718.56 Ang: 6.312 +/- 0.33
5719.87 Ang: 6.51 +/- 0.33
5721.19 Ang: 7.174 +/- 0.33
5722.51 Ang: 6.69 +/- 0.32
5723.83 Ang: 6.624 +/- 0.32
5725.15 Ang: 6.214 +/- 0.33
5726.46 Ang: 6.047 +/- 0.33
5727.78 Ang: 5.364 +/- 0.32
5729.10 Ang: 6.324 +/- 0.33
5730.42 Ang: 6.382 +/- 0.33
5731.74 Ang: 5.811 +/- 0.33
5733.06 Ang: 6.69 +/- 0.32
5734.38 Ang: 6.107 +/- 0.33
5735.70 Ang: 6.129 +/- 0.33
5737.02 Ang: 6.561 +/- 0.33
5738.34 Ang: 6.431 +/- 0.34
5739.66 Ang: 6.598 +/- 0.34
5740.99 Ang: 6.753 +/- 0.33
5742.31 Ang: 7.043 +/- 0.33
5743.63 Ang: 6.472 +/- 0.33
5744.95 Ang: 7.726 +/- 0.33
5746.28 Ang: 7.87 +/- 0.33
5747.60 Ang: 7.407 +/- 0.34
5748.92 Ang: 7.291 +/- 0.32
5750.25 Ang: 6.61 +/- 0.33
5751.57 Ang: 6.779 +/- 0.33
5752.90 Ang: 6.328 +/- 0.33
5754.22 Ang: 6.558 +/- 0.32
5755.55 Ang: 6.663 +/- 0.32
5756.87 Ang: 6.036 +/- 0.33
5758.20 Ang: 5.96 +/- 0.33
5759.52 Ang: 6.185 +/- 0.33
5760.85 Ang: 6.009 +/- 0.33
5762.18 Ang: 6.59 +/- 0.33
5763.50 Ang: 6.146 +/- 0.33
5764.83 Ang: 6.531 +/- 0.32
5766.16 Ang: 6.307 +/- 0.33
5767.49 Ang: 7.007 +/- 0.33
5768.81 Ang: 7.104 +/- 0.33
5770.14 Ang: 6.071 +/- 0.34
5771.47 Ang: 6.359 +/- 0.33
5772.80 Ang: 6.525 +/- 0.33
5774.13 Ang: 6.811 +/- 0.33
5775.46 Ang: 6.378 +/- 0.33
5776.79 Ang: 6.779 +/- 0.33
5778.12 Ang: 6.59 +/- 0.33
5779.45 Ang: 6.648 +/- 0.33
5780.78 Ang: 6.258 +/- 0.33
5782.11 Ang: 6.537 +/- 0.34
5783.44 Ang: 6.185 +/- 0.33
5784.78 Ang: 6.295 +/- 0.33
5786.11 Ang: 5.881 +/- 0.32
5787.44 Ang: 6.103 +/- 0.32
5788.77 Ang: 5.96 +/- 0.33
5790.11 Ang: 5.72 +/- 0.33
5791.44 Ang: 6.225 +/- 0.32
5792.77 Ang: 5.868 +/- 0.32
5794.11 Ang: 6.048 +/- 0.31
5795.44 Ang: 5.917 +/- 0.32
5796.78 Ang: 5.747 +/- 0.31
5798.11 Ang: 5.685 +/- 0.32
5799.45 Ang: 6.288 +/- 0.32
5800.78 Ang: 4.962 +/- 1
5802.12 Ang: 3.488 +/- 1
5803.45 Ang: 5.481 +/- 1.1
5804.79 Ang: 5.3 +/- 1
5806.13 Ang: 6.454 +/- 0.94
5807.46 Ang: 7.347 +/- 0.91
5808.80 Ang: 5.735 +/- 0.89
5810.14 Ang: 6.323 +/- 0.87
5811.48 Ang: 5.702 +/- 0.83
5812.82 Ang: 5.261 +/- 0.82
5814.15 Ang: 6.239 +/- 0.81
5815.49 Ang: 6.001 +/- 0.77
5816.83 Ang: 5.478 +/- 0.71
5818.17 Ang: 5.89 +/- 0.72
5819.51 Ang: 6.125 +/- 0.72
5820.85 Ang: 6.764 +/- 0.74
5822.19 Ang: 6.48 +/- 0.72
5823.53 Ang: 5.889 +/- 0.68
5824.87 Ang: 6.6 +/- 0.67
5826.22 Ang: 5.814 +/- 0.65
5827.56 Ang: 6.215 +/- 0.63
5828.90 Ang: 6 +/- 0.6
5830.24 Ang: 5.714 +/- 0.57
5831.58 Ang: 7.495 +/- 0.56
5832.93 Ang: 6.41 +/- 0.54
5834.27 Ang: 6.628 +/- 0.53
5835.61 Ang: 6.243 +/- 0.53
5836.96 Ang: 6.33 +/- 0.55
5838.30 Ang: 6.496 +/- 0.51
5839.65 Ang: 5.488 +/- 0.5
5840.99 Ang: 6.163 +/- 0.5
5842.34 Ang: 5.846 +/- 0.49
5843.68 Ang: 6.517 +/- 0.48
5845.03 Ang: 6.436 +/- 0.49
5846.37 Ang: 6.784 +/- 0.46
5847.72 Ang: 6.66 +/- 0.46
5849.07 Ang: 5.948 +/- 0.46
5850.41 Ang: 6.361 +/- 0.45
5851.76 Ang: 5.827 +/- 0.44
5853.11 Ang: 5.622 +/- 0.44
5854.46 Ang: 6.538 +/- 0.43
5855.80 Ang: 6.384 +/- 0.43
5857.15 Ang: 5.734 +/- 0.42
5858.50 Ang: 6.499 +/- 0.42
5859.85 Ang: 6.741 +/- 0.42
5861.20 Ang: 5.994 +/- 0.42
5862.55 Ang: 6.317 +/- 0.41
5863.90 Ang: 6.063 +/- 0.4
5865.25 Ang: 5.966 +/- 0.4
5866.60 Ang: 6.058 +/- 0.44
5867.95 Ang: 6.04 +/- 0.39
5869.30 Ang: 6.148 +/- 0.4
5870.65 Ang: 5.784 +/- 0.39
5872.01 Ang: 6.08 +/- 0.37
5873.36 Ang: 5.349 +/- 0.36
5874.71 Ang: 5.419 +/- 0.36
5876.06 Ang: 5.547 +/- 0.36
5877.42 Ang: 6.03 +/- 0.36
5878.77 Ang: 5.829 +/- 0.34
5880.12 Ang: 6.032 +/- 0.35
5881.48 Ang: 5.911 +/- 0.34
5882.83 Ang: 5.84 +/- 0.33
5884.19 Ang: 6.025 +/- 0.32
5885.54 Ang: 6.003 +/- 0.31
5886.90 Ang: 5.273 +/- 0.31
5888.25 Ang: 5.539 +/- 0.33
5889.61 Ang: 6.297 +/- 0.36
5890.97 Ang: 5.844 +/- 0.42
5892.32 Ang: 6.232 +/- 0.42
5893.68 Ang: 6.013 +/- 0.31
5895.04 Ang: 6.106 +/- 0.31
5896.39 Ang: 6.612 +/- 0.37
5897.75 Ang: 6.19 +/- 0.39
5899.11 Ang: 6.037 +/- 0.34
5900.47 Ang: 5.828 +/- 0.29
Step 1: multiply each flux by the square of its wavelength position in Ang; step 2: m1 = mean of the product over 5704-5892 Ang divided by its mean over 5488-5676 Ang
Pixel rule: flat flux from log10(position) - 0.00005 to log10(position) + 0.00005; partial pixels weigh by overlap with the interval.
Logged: 1.16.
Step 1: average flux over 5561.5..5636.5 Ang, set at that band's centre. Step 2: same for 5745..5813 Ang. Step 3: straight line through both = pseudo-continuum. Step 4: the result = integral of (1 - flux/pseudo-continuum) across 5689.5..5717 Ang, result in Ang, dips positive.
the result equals -0.96 Ang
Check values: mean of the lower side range 5.95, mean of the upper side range 6.26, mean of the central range 6.34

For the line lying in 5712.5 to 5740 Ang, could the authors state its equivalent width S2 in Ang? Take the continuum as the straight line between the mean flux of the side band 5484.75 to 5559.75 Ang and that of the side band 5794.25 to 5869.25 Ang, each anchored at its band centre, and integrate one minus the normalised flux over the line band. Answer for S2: -1.5 Ang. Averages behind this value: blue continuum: 5.47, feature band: 6.19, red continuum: 6.08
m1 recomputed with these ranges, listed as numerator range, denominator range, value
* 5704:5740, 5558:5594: 1.18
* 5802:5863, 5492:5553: 1.25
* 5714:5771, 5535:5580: 1.31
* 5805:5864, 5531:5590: 1.28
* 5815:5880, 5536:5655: 1.18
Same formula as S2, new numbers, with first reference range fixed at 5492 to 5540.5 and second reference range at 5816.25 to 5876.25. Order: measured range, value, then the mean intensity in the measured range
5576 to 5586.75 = 0.1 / 5.71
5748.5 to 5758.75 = -0.8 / 6.51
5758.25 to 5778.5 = -1.4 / 6.48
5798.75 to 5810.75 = 0.8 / 5.7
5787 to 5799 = 0.3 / 5.92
